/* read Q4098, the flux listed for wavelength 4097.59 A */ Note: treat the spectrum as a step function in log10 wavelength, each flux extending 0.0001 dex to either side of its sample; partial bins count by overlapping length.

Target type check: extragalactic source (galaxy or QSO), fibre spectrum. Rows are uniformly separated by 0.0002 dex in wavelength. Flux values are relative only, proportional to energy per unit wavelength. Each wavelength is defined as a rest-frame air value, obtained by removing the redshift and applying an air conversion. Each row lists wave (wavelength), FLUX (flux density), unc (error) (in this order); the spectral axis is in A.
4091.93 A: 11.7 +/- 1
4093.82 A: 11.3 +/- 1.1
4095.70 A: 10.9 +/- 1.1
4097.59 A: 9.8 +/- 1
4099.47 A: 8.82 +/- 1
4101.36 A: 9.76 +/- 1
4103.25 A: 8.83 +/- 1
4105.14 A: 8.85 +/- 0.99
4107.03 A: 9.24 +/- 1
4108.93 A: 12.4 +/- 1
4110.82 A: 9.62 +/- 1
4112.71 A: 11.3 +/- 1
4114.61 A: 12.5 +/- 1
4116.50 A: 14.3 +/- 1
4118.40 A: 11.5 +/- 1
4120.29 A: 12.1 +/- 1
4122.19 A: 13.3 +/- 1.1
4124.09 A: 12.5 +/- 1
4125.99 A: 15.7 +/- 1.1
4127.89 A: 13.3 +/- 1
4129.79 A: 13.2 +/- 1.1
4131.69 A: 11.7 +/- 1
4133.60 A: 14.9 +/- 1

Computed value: 9.8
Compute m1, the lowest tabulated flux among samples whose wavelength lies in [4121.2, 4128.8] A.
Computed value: 12.5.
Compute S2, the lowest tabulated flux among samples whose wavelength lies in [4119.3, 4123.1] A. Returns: 12.1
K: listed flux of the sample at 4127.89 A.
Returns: 13.3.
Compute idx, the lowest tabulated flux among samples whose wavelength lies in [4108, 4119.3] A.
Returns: 9.62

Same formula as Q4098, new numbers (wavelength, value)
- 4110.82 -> 9.62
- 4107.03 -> 9.24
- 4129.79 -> 13.2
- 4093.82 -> 11.3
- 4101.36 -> 9.76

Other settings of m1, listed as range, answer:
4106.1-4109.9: 9.24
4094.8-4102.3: 8.82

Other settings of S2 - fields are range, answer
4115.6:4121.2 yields 11.5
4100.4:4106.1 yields 8.83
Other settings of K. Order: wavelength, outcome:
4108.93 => 12.4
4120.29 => 12.1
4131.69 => 11.7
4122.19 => 13.3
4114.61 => 12.5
